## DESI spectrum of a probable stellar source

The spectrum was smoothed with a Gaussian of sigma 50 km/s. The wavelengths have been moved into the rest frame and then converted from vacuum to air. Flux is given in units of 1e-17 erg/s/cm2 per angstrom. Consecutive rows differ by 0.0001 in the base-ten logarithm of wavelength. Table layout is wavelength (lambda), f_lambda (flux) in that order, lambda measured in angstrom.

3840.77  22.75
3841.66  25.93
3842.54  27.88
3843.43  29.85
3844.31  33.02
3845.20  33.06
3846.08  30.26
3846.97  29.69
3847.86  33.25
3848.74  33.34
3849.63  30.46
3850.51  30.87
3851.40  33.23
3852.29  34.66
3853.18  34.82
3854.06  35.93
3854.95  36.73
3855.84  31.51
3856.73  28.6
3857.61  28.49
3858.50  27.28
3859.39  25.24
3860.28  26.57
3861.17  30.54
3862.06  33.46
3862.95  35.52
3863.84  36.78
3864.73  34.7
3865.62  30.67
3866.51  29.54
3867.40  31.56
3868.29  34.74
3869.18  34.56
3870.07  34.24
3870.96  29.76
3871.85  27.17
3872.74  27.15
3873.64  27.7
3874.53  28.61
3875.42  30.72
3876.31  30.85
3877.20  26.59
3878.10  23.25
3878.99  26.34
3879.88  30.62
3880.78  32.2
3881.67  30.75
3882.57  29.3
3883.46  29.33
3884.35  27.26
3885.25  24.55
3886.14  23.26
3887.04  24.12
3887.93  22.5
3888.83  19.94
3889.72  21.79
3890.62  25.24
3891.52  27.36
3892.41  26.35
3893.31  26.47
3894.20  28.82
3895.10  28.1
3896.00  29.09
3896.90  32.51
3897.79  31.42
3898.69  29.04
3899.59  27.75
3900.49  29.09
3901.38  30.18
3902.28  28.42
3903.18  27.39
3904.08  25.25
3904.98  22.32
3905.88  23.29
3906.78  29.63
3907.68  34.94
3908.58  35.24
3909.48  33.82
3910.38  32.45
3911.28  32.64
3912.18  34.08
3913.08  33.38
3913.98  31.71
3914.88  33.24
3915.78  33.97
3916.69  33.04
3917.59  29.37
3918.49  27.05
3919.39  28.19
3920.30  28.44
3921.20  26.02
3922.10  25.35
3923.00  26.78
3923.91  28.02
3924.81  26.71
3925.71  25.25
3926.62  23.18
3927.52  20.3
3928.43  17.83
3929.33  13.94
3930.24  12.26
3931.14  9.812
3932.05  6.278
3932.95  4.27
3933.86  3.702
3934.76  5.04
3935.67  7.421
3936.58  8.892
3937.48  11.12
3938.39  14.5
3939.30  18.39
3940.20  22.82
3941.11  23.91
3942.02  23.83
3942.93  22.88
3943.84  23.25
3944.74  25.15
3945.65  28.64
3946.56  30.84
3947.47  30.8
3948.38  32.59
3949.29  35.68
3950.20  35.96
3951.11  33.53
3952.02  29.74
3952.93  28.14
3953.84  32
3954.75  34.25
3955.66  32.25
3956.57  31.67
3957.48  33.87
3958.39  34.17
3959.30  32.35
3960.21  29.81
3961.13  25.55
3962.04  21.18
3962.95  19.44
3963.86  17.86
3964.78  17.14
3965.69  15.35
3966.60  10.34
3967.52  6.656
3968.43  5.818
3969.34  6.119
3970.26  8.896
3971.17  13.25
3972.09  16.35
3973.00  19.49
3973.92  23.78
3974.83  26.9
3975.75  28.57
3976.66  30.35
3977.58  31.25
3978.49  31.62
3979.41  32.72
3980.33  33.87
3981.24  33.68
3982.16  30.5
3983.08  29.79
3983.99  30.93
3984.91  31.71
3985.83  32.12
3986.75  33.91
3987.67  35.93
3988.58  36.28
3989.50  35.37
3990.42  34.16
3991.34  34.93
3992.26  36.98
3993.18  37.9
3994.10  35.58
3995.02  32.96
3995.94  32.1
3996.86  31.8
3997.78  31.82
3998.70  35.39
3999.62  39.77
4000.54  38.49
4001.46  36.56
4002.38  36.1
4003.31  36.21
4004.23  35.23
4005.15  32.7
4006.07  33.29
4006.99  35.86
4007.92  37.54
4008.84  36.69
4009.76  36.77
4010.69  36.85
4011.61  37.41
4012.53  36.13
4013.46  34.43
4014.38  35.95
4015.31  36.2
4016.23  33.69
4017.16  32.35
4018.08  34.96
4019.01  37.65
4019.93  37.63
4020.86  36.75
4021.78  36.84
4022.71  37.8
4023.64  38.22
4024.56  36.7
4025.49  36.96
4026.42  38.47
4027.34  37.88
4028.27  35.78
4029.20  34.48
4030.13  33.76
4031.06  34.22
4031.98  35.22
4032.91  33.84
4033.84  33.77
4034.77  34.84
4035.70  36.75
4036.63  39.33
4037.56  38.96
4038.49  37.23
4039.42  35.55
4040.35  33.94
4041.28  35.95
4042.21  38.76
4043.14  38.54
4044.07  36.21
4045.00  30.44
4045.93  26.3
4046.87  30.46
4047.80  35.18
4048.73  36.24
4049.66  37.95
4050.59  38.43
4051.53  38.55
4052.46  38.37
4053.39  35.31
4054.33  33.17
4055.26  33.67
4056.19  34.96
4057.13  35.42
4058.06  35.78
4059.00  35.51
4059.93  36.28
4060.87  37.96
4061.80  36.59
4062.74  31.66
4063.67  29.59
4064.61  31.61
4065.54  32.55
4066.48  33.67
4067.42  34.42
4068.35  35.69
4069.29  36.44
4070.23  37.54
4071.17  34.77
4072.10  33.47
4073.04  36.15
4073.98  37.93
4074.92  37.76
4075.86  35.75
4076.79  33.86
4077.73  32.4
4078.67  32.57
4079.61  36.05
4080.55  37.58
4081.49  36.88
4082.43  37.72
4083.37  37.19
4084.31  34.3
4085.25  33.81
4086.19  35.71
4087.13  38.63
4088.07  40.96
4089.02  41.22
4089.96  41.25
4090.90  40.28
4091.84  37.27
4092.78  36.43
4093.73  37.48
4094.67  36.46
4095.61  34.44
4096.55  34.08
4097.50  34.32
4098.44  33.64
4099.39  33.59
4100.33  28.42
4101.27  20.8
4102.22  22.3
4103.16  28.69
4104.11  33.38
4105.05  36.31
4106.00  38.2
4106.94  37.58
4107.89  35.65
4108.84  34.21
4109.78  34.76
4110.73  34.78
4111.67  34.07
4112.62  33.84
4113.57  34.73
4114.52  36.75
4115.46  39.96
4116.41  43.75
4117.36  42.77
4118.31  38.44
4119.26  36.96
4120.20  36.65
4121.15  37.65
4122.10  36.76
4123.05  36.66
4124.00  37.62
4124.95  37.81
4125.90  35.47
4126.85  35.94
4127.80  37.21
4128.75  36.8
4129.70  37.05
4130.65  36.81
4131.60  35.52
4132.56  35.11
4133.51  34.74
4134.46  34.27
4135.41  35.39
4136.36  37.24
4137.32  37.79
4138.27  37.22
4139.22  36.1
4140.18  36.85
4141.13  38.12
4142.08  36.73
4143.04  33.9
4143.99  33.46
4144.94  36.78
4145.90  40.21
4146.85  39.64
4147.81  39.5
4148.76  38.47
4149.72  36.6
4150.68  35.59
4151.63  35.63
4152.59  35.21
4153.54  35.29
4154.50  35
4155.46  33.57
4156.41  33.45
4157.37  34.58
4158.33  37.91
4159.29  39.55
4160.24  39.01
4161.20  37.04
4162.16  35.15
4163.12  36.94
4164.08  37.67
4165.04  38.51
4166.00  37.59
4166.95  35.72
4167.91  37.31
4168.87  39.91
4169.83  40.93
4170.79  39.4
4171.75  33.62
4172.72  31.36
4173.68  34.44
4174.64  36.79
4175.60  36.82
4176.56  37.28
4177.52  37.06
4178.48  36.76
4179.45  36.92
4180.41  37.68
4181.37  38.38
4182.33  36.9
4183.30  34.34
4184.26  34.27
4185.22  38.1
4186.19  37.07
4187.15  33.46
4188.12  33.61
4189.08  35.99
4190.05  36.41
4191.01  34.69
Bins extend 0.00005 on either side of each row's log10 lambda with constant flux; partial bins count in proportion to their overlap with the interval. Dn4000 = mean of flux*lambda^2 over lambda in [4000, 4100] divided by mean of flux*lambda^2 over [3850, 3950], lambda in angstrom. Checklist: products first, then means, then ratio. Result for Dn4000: 1.44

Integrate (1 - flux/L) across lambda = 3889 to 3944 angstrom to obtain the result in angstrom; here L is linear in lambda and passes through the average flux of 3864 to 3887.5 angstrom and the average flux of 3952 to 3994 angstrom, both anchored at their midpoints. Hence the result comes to 7.9 angstrom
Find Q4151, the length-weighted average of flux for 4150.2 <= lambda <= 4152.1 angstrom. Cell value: 35.7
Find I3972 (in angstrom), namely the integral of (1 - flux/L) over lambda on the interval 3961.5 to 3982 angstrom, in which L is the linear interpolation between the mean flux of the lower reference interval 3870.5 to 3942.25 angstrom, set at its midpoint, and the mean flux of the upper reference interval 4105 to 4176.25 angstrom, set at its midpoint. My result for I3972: 5.6 angstrom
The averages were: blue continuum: 25.1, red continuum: 36.7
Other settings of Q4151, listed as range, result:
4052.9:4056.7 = 34.3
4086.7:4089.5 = 40.2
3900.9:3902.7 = 29.4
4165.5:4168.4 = 37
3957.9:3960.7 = 32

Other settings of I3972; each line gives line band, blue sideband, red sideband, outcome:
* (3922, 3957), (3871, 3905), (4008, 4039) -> 9.9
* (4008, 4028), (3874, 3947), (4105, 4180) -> -4.0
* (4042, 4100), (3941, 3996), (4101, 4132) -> -4.1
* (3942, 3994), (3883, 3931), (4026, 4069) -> 5.5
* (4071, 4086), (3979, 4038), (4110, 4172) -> 0.3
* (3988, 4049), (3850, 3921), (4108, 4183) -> -4.3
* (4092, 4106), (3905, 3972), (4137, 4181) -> 0.3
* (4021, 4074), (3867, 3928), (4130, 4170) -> -3.3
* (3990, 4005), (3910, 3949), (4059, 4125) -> -3.9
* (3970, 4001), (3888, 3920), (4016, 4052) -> 2.2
